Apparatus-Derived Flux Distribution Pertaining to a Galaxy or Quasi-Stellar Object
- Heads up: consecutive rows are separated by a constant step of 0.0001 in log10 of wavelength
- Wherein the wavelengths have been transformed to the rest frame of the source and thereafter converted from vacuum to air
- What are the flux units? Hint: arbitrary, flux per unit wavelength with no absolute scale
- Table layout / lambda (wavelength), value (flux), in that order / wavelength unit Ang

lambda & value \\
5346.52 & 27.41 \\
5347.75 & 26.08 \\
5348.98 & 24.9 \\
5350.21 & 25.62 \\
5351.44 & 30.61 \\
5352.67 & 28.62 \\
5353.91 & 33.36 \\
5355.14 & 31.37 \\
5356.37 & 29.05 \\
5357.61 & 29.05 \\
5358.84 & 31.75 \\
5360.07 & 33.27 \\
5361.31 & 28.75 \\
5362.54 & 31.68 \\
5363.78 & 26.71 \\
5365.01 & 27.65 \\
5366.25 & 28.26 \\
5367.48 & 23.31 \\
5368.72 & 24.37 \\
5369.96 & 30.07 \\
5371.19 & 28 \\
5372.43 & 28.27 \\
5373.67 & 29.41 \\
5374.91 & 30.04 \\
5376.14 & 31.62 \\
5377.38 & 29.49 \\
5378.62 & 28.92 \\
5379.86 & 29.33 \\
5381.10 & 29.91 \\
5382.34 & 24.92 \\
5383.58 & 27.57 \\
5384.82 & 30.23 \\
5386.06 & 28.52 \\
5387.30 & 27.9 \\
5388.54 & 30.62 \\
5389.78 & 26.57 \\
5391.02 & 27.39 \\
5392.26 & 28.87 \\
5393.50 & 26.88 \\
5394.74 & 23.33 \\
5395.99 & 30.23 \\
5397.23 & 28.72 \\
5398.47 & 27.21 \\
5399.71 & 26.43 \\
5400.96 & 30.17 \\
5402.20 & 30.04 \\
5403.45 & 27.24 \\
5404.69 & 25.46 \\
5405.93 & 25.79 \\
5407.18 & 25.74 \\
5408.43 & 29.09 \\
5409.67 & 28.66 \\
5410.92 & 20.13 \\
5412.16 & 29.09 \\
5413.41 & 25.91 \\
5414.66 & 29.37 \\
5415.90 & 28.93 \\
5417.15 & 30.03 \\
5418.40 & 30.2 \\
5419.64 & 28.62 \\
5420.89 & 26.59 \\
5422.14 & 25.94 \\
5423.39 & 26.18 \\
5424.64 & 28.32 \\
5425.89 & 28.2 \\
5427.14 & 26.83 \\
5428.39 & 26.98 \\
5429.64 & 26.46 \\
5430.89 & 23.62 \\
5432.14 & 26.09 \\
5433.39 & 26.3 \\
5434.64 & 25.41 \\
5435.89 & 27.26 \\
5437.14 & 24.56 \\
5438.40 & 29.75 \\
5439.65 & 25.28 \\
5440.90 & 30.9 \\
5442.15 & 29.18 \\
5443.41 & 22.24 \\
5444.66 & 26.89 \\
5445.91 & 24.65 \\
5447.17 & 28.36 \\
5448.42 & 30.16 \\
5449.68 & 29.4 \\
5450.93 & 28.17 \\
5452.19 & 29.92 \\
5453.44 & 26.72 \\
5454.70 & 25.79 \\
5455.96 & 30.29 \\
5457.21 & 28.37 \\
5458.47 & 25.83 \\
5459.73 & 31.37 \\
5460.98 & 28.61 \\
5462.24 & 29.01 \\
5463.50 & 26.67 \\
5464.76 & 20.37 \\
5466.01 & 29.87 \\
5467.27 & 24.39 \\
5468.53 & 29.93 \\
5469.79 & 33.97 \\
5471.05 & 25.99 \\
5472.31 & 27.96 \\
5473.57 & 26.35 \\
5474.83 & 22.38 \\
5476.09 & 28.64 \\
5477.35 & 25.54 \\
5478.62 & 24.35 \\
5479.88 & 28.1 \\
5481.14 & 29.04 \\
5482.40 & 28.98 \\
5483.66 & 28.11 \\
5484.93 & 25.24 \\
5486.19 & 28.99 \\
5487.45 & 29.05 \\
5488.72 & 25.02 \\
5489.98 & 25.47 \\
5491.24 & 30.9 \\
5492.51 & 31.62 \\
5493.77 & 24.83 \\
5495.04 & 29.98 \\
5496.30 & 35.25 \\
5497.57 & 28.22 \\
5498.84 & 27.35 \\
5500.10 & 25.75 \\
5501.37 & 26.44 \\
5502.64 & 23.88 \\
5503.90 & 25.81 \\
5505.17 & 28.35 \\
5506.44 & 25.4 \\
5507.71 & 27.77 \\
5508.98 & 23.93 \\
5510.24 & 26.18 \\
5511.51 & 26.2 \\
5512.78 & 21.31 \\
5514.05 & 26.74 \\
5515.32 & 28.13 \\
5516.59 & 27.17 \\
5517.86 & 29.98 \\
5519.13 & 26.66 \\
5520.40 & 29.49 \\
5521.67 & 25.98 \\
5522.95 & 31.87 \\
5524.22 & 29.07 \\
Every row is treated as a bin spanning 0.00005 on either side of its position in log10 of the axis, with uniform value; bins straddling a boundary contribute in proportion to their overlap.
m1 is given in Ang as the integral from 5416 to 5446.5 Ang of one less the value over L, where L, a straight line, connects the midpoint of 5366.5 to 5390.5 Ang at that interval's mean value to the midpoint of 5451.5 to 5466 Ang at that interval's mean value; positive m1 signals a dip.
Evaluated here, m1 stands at 1.0 Ang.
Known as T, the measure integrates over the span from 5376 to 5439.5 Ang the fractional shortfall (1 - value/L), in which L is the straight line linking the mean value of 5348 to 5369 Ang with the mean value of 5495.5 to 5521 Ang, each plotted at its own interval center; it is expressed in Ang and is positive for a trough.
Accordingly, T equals 1.4 Ang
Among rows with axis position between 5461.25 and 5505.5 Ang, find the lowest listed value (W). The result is 20.37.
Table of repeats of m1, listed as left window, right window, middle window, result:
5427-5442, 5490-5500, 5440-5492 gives 0.81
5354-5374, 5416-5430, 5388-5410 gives 0.43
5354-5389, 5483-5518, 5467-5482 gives 0.14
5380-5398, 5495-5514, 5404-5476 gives 0.37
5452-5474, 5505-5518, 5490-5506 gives -0.81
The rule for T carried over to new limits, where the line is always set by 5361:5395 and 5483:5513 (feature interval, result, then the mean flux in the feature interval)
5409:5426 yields 0.2 Ang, 27.6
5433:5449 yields 0.4 Ang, 27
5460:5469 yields 0.1 Ang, 27.1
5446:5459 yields -0.3 Ang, 28.2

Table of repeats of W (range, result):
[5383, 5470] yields 20.13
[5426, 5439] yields 23.62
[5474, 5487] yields 22.38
